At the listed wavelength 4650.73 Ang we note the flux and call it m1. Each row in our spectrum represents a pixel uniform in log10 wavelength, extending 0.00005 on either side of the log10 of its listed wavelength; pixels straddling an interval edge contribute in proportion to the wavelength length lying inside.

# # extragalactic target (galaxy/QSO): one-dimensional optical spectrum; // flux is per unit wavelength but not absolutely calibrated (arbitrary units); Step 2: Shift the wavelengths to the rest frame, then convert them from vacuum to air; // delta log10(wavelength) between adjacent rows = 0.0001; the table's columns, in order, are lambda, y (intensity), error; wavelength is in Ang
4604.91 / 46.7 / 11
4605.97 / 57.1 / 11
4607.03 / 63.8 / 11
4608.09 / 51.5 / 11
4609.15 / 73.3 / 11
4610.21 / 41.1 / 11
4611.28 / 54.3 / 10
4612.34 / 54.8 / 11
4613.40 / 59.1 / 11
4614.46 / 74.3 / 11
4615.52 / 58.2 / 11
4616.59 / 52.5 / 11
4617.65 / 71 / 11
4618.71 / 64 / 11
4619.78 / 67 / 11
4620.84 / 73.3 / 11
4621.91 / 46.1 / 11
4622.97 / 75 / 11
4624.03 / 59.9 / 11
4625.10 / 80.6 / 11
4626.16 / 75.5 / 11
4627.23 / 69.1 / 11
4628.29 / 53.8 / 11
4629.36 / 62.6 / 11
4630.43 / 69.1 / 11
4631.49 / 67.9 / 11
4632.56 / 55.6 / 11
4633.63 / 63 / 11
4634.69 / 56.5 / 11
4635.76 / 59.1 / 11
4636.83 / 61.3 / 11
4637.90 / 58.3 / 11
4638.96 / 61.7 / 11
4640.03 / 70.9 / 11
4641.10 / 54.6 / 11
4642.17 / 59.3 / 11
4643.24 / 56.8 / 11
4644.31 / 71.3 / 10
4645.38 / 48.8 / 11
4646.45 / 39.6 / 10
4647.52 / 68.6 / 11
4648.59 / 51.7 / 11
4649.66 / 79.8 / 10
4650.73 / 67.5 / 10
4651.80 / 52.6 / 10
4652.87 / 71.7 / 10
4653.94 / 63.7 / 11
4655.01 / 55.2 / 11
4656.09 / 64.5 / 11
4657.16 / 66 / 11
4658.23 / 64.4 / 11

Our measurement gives 67.5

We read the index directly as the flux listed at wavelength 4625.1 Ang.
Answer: 80.6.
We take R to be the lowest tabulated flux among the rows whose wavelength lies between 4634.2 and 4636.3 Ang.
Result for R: 56.5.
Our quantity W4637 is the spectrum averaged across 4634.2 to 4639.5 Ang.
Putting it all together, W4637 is 59.4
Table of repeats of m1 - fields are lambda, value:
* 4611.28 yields 54.3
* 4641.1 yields 54.6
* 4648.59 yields 51.7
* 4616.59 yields 52.5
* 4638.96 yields 61.7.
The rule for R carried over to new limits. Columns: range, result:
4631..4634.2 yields 55.6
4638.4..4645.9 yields 48.8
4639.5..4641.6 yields 54.6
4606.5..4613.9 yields 41.1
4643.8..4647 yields 39.6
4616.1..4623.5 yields 46.1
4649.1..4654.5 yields 52.6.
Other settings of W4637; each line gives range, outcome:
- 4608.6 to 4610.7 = 57.5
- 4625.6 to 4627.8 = 72.3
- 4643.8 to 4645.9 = 60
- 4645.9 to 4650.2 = 59.9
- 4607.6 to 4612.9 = 55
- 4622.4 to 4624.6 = 67.4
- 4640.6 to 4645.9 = 58.2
